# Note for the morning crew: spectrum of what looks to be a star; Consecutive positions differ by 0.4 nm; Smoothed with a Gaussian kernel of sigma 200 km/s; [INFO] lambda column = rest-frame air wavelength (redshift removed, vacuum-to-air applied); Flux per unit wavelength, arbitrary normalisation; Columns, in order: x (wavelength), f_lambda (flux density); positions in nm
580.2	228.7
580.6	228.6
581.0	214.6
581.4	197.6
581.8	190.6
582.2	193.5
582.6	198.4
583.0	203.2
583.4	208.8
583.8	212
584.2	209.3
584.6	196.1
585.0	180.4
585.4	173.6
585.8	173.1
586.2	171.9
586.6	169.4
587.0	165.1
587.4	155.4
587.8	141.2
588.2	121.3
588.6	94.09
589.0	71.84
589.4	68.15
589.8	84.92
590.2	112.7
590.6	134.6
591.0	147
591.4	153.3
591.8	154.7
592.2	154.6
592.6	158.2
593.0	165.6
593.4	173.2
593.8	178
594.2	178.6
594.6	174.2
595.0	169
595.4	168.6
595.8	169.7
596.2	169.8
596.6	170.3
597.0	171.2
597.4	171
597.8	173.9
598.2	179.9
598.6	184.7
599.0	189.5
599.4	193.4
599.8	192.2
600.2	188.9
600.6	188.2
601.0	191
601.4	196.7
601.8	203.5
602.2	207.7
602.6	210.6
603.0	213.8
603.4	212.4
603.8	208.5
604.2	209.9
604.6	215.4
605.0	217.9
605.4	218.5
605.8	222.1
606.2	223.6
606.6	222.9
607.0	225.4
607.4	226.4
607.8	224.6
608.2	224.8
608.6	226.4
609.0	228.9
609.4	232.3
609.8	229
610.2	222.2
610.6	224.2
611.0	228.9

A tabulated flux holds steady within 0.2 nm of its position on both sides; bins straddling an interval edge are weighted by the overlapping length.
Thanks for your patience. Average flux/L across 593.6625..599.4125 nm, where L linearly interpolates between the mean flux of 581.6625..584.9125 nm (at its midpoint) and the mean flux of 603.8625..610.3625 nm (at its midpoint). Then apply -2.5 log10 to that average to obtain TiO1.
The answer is 0.21 mag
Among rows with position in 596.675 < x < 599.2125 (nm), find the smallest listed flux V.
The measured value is 171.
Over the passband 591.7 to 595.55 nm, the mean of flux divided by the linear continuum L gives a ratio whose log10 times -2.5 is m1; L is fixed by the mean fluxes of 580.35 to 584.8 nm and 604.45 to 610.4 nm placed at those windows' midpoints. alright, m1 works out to 0.262 mag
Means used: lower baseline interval 205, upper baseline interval 224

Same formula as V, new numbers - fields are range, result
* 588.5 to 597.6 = 68.15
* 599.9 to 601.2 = 188.2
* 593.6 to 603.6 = 168.6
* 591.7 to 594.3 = 154.6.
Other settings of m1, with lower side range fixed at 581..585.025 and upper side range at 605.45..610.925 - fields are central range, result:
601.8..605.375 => 0.046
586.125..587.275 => 0.215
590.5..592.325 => 0.364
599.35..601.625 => 0.139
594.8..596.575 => 0.249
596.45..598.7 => 0.224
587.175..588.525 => 0.450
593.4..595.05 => 0.205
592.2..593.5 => 0.274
